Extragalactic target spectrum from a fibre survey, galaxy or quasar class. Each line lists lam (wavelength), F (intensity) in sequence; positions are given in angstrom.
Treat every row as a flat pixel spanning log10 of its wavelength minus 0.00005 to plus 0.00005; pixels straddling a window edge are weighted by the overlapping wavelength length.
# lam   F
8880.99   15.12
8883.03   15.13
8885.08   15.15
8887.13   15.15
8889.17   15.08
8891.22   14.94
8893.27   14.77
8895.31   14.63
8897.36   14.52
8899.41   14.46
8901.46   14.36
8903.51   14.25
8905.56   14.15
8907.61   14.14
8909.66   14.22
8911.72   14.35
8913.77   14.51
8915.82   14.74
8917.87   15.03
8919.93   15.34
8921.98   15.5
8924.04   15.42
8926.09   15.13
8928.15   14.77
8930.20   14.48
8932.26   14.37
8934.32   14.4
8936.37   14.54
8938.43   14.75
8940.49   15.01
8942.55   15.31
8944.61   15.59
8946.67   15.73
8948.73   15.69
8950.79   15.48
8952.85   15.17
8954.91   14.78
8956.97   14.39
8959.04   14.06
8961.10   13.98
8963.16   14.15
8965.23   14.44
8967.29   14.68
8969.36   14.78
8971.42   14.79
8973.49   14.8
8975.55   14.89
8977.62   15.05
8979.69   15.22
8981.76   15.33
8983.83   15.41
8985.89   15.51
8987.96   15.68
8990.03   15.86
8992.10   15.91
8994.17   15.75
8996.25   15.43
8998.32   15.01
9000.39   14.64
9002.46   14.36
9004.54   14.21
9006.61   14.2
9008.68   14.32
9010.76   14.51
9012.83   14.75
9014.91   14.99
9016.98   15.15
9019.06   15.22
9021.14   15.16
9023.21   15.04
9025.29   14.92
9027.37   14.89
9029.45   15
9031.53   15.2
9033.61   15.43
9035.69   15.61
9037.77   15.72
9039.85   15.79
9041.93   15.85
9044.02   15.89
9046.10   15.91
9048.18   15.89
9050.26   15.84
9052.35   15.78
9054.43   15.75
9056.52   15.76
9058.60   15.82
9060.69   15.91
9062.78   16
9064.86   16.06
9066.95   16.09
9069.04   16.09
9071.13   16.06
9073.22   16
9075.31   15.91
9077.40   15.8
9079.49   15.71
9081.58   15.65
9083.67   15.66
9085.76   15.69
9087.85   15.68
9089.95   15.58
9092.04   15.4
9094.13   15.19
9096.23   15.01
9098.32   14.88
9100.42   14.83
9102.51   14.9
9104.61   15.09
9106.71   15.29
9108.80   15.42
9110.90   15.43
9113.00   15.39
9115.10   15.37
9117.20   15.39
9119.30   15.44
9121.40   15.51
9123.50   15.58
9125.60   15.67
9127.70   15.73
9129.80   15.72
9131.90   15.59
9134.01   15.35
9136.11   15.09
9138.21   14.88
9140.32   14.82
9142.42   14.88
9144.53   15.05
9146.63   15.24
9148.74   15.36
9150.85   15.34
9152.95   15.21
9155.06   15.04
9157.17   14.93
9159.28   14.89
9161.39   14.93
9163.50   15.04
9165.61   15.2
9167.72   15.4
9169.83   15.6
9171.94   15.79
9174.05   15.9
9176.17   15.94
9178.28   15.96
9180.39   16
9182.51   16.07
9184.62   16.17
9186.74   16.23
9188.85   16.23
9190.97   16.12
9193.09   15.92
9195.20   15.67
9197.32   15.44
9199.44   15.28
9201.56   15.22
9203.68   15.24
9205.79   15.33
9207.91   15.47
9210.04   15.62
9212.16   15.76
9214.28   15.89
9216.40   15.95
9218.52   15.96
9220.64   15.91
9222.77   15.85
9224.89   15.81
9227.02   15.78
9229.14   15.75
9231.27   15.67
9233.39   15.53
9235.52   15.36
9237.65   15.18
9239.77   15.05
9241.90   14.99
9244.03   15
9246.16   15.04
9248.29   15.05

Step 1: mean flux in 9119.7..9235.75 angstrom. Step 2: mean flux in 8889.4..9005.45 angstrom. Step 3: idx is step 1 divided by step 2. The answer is 1.05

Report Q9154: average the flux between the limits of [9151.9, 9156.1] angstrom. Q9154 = 15.1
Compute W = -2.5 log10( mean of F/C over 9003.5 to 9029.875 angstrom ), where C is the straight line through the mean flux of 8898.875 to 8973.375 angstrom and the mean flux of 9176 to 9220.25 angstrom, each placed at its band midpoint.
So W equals 0.02 mag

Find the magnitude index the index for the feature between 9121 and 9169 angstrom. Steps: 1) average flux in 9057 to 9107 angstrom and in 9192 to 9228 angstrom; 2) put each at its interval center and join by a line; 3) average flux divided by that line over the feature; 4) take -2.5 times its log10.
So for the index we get 0.03 mag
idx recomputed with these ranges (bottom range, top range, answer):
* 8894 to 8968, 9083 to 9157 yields 1.04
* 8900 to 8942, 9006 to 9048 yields 1.04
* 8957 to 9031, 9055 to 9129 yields 1.04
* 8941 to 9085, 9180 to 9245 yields 1.02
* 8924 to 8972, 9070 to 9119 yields 1.04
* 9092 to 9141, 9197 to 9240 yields 1.02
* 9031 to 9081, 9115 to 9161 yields 0.96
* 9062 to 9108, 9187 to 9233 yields 1.01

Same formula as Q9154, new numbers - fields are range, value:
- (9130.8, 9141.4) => 15.2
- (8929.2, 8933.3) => 14.4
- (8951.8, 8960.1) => 14.6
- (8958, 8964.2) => 14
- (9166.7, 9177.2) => 15.7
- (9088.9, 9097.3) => 15.3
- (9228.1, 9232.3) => 15.7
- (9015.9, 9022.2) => 15.2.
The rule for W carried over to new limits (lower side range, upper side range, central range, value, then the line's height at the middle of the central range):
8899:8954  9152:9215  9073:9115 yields -0.01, 15.3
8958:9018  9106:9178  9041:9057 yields -0.05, 15.1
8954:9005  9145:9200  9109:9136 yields -0.01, 15.4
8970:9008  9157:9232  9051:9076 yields -0.04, 15.3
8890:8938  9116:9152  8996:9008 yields 0.02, 14.9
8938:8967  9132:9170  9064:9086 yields -0.06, 15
